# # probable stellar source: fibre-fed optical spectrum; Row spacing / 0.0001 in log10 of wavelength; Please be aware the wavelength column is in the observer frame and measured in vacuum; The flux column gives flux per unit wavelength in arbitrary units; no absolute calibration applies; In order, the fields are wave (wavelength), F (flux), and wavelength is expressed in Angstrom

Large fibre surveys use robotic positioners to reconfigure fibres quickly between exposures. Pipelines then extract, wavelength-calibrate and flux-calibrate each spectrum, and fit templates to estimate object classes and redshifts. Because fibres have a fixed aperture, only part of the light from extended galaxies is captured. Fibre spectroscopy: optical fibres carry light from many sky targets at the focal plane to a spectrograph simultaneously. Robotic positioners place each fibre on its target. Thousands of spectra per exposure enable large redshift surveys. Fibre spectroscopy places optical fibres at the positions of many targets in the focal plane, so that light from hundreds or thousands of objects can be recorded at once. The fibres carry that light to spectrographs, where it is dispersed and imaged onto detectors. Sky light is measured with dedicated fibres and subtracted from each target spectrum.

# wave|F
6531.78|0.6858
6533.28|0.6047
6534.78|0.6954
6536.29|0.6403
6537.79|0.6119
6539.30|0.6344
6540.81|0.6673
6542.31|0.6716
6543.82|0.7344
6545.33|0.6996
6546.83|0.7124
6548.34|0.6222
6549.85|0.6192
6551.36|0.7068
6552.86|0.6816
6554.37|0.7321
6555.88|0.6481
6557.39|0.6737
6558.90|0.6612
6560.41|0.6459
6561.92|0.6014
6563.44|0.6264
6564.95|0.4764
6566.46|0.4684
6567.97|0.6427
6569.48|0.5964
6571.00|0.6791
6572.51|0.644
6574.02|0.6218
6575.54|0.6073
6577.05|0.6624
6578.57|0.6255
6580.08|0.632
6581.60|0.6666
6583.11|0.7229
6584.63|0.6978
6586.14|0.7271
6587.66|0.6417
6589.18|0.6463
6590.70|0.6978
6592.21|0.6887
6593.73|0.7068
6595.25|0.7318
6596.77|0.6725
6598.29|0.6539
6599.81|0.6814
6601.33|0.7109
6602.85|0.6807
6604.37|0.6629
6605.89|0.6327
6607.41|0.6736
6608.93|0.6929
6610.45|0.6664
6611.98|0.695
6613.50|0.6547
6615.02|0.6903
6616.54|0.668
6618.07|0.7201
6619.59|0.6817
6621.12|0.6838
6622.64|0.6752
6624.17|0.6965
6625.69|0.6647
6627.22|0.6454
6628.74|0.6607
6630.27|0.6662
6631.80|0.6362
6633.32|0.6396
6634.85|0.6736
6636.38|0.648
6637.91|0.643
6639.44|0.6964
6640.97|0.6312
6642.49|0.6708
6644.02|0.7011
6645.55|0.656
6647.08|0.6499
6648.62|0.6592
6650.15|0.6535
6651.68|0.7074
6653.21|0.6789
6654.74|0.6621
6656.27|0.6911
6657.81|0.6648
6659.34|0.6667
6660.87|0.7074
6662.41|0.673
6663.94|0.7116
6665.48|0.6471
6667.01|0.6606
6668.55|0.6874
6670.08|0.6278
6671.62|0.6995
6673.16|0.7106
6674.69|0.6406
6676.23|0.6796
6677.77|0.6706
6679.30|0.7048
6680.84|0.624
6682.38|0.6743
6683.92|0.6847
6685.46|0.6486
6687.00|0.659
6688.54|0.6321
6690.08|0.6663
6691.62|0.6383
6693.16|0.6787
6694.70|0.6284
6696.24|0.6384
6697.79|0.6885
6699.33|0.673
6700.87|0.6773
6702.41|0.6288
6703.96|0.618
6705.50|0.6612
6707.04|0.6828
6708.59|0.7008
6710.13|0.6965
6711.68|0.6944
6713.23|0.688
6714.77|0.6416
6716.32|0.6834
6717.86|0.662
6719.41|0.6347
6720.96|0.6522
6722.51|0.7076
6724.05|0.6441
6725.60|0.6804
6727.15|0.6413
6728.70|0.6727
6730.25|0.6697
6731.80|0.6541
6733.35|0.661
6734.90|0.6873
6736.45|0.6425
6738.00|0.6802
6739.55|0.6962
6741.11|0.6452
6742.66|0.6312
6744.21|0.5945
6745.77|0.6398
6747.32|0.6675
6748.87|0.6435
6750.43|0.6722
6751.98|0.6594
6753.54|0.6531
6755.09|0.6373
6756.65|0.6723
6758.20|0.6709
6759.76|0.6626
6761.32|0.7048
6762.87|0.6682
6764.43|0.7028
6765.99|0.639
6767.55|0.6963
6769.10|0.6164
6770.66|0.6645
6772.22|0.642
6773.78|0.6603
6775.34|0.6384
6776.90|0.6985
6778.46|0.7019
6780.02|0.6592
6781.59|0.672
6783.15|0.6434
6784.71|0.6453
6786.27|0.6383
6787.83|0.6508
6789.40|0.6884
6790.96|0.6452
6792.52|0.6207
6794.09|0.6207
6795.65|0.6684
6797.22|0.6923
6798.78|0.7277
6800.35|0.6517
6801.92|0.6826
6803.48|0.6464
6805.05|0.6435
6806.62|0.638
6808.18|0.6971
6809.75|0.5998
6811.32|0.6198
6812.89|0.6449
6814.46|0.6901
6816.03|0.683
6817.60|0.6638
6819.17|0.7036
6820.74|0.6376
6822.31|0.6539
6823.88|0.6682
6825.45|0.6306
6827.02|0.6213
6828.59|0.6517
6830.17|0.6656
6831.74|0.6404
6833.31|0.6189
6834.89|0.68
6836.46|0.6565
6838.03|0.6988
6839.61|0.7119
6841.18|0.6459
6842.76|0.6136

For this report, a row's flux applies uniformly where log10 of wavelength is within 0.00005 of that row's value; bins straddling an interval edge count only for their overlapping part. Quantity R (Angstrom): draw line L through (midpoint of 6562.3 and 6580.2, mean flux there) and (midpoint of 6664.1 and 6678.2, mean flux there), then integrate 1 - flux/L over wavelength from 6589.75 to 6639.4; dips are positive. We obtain -3.2 Angstrom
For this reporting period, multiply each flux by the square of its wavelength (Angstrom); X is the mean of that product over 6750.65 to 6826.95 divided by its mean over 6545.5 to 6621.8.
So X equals 1.1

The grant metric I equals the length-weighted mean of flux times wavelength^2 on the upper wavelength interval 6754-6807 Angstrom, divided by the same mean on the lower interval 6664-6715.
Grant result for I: 1.0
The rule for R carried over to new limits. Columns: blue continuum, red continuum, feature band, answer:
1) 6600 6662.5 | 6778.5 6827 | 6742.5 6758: 0.31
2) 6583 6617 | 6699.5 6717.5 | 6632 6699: 0.82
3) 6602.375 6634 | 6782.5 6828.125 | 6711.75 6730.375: -0.09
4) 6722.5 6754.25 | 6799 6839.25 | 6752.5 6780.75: -0.36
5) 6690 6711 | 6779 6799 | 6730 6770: -0.01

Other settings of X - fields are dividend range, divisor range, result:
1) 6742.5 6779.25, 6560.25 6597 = 1.08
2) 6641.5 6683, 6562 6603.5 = 1.06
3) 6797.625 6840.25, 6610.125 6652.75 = 1.04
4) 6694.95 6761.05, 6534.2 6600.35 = 1.06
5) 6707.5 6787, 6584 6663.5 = 1.02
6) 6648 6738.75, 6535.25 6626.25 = 1.04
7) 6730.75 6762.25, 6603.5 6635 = 1.02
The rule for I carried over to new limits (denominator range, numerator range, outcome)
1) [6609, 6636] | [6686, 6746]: 1.01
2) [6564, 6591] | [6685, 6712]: 1.08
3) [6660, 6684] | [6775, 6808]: 1.02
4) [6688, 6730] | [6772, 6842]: 1.02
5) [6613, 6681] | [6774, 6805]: 1.03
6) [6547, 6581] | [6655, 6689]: 1.10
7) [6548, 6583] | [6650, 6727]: 1.09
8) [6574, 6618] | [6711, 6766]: 1.03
